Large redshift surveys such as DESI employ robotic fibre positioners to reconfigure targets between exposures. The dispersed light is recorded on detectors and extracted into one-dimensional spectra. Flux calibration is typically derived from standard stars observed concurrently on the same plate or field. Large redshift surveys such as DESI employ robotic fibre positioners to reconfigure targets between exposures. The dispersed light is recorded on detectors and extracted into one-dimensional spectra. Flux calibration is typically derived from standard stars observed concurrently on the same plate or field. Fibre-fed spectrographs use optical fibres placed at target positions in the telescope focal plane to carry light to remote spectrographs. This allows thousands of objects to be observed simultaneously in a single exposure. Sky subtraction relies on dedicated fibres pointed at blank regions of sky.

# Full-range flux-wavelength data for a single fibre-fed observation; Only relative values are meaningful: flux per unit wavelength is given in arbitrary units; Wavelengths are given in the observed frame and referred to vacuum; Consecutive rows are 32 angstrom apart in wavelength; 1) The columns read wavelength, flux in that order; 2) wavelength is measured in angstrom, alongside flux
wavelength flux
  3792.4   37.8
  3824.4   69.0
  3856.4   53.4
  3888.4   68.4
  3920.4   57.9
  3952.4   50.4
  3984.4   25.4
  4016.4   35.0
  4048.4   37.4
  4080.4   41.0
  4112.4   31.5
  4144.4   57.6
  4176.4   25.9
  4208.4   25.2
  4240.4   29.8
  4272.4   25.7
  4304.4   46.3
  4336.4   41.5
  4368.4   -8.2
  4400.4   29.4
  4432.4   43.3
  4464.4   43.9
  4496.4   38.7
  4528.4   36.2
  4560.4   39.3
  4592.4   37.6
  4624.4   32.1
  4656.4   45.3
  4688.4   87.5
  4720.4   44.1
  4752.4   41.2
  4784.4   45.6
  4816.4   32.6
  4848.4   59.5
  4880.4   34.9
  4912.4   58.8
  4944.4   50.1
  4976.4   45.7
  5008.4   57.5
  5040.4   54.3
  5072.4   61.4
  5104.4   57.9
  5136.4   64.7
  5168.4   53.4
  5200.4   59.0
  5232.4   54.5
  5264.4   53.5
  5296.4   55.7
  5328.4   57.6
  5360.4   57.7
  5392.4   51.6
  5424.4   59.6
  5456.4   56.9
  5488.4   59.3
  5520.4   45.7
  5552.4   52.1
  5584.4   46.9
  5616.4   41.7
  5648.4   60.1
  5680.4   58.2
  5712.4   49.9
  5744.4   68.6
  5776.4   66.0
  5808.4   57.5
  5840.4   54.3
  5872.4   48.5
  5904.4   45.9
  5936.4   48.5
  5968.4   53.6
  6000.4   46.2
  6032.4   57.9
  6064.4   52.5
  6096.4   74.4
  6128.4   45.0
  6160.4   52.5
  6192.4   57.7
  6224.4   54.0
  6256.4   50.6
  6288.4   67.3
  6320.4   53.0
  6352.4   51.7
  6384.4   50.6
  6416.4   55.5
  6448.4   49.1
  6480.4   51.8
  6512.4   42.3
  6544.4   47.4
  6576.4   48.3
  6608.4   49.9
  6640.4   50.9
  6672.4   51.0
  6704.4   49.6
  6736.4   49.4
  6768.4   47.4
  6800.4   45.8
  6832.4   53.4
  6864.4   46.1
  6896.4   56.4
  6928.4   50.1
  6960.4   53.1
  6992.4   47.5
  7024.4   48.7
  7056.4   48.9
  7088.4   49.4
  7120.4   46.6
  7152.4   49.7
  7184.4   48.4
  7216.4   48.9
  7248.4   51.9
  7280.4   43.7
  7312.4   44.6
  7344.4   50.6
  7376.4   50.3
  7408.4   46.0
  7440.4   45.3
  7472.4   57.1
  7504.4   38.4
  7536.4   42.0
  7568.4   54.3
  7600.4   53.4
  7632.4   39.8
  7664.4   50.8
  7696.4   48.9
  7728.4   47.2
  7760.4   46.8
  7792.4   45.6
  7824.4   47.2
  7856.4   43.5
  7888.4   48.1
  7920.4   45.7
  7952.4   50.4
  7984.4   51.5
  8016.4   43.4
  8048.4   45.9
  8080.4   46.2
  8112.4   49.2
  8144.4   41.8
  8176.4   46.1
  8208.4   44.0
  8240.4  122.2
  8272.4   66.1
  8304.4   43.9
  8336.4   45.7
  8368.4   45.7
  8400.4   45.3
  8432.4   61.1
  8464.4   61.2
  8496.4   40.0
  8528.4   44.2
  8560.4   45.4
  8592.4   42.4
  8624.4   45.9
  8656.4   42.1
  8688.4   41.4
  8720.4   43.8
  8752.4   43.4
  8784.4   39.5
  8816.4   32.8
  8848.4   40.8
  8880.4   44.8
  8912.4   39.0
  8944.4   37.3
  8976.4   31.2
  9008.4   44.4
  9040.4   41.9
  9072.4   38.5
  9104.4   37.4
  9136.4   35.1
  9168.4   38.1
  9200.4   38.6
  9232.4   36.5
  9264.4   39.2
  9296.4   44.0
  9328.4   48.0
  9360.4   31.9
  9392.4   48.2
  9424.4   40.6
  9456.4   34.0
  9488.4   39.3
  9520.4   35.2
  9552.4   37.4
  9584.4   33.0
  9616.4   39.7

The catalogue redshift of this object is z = 0.256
